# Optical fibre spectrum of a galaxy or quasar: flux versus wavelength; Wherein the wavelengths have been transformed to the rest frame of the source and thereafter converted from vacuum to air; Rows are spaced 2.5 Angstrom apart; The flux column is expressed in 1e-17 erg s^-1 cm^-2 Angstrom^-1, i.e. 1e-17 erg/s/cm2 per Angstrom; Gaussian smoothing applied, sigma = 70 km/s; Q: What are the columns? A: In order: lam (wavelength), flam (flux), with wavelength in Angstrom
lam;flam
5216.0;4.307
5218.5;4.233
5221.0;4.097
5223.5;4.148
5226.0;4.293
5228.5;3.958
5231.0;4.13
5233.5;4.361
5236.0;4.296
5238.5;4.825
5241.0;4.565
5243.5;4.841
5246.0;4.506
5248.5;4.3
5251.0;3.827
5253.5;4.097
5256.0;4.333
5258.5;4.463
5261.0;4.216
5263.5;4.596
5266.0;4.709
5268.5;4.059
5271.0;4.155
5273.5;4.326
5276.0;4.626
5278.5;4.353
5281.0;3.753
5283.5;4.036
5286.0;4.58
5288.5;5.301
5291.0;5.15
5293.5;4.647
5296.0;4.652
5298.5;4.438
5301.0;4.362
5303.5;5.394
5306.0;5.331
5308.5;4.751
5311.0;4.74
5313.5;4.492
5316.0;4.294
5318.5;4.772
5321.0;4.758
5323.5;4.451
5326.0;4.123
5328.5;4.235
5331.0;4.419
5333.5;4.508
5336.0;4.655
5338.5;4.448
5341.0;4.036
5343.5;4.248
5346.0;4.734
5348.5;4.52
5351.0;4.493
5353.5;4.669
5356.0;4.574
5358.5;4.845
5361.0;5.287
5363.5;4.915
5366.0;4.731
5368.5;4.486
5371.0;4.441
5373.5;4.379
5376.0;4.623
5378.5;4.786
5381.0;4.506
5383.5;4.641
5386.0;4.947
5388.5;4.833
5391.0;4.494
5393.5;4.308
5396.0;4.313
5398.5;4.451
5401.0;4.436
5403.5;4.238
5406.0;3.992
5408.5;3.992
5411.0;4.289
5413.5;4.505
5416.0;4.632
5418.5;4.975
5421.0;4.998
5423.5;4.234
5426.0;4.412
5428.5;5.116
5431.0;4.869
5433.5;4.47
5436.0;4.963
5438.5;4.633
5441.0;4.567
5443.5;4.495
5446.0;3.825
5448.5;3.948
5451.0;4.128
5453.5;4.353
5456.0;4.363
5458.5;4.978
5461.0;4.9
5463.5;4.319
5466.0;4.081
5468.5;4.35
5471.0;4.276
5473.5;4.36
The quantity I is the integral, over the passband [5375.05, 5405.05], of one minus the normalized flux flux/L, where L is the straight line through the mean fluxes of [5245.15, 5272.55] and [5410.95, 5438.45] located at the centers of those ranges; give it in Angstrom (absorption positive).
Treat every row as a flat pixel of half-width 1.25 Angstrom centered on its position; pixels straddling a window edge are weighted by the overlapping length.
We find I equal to 0.4 Angstrom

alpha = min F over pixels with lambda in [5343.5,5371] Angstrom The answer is 4.248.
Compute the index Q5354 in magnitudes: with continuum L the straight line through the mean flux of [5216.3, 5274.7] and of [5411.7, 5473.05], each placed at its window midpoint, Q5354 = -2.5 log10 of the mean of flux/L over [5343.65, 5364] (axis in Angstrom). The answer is -0.070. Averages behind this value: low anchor 4.32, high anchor 4.51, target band 4.72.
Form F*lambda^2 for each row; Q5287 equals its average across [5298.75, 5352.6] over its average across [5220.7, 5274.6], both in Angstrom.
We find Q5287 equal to 1.08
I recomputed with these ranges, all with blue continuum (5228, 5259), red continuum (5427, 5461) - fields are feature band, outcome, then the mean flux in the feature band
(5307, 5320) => -0.6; 4.63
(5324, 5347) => 0.3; 4.38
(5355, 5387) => -1.7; 4.7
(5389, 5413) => 1.0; 4.3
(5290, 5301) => -0.7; 4.67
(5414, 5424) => -0.5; 4.73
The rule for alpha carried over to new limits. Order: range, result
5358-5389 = 4.379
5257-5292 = 3.753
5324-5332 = 4.123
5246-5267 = 3.827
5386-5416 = 3.992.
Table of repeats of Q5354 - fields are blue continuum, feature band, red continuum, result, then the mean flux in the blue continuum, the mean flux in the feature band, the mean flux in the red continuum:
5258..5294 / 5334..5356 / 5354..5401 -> 0.02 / 4.46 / 4.48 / 4.64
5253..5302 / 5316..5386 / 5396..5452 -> -0.03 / 4.45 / 4.57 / 4.46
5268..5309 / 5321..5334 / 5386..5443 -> 0.05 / 4.59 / 4.38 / 4.54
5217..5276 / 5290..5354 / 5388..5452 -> -0.05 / 4.33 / 4.59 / 4.46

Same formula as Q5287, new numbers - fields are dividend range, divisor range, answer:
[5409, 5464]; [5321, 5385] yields 1.03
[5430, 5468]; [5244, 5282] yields 1.11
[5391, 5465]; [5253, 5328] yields 1.04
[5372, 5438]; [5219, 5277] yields 1.11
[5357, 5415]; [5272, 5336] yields 1.02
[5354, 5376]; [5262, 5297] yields 1.08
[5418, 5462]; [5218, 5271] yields 1.13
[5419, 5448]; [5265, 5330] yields 1.06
